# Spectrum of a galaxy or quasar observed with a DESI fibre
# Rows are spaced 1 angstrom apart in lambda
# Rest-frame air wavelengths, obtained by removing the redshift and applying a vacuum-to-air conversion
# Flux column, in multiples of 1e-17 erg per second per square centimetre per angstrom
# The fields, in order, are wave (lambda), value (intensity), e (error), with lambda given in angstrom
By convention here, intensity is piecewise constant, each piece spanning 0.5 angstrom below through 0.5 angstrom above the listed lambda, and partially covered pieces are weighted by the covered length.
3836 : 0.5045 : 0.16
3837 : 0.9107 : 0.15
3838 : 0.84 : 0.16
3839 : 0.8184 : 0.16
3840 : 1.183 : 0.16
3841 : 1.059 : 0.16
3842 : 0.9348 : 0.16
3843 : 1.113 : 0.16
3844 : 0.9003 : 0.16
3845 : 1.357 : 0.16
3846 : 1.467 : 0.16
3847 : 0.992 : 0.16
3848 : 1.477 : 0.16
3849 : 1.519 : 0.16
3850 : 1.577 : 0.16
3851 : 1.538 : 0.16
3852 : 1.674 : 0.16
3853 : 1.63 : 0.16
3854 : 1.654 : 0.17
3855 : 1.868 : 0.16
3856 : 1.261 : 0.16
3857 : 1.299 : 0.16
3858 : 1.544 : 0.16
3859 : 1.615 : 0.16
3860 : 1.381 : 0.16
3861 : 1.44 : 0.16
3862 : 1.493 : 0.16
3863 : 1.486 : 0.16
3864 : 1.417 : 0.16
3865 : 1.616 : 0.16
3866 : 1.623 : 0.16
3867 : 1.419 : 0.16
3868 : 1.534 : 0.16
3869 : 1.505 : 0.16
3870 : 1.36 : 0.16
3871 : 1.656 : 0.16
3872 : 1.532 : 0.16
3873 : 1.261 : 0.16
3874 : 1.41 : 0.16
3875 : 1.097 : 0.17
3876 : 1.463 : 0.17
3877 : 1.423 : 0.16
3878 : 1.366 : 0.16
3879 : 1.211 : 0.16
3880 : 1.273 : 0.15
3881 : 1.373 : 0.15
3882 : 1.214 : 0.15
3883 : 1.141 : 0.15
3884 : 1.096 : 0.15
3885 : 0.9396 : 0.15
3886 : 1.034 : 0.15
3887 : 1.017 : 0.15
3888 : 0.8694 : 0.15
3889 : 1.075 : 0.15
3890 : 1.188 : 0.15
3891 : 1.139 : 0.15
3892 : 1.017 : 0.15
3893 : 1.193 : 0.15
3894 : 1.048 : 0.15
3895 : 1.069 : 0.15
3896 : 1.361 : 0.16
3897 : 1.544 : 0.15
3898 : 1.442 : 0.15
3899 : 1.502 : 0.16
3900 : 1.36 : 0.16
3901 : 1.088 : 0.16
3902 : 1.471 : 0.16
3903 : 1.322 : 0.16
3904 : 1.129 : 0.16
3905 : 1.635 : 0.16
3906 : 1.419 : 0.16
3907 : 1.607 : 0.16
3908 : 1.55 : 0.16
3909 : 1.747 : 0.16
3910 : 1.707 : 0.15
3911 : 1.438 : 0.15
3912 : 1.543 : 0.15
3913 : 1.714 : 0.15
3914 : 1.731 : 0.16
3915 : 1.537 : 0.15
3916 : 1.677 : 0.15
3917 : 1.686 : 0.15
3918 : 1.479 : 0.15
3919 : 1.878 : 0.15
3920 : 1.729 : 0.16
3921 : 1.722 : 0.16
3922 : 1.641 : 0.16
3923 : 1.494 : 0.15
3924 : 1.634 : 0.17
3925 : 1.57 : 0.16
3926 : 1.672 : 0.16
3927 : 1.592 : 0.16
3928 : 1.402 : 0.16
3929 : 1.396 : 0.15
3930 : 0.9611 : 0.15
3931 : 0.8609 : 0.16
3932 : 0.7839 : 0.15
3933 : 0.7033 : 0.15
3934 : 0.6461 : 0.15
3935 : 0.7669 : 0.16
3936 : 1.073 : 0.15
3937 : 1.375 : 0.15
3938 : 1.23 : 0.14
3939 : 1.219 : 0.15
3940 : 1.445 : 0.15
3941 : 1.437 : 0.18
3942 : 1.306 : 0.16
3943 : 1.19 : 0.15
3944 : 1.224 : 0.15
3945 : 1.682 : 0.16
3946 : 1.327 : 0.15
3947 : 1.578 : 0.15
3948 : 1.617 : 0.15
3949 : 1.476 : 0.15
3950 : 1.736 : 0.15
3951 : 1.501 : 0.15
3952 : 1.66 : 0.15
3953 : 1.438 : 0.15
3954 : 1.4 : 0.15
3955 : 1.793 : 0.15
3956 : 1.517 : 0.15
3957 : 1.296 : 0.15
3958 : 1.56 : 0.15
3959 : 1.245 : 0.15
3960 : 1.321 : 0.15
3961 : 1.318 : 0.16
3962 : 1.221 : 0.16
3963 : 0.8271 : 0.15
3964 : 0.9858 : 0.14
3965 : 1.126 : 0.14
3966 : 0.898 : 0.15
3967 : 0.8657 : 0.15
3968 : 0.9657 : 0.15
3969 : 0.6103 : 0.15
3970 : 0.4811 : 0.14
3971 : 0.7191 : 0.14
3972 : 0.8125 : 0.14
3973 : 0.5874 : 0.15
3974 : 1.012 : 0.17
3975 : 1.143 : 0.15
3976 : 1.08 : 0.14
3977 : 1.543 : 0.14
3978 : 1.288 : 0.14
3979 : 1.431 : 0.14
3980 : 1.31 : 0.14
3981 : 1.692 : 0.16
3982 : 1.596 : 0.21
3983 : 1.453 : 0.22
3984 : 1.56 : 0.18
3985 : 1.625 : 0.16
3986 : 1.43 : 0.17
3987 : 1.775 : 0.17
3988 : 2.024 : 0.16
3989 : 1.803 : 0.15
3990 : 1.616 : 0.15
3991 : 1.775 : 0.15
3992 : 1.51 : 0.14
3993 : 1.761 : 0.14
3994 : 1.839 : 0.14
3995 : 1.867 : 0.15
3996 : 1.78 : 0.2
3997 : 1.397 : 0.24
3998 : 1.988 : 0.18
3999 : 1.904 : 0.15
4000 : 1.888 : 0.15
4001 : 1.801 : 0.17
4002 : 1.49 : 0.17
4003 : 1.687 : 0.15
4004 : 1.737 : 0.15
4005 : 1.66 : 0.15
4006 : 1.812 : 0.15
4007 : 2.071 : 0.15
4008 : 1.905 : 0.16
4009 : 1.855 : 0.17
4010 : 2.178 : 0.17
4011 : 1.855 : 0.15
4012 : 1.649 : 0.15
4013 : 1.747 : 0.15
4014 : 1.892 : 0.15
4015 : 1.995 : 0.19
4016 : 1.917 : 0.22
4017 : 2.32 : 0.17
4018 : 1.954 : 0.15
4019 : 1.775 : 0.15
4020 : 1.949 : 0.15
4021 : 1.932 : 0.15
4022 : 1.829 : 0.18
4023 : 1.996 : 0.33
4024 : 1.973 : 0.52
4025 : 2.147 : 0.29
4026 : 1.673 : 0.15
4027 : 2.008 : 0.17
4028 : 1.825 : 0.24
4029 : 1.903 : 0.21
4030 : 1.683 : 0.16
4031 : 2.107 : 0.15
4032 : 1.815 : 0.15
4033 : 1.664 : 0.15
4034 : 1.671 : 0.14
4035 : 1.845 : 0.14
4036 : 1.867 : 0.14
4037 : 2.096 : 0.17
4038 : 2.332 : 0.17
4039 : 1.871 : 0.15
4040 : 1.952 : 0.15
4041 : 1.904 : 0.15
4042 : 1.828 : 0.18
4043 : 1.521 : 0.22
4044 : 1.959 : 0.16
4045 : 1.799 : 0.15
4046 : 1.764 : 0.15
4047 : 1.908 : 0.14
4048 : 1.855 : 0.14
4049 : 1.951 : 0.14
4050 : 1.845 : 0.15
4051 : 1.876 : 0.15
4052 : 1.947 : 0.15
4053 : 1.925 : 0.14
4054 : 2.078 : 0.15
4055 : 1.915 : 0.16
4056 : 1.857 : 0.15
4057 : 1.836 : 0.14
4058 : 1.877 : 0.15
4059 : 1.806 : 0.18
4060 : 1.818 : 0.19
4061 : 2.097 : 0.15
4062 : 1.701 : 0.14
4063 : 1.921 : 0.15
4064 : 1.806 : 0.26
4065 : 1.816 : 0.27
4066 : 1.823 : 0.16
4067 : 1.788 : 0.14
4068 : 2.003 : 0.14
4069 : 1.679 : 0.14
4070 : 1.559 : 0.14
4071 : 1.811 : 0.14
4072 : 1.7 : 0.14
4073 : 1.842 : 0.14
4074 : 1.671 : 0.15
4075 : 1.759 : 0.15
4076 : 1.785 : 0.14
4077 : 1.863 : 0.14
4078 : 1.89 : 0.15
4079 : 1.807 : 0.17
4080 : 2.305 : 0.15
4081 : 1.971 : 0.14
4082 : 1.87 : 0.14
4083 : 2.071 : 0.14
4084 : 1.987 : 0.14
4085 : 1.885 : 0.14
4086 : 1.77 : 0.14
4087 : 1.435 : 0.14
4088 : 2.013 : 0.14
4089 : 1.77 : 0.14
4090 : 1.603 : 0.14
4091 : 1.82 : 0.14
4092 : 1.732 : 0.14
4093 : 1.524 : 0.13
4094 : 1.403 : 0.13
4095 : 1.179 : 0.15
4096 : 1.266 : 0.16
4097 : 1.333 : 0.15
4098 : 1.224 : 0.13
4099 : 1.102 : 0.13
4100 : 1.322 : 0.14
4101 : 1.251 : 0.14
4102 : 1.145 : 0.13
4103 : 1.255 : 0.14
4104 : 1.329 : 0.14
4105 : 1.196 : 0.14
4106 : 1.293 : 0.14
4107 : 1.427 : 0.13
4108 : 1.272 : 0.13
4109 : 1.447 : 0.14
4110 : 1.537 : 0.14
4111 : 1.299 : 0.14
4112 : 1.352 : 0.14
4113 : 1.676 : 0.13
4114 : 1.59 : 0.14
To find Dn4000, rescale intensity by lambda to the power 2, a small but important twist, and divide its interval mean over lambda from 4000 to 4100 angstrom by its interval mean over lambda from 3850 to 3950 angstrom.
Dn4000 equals 1.42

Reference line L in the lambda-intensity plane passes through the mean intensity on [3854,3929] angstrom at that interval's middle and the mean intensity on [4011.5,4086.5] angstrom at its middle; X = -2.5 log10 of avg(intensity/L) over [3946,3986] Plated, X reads 0.28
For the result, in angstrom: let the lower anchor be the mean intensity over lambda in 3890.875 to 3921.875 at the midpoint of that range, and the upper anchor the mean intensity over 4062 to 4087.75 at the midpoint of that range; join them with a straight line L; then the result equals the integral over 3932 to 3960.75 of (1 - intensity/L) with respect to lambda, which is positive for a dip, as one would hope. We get 4.1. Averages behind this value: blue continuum 1.47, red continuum 1.83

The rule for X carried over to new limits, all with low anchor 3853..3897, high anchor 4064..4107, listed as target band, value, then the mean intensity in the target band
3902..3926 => -0.15 mag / 1.59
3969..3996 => 0.06 mag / 1.4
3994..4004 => -0.16 mag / 1.76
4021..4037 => -0.20 mag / 1.88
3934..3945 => 0.17 mag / 1.22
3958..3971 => 0.41 mag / 1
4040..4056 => -0.18 mag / 1.87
